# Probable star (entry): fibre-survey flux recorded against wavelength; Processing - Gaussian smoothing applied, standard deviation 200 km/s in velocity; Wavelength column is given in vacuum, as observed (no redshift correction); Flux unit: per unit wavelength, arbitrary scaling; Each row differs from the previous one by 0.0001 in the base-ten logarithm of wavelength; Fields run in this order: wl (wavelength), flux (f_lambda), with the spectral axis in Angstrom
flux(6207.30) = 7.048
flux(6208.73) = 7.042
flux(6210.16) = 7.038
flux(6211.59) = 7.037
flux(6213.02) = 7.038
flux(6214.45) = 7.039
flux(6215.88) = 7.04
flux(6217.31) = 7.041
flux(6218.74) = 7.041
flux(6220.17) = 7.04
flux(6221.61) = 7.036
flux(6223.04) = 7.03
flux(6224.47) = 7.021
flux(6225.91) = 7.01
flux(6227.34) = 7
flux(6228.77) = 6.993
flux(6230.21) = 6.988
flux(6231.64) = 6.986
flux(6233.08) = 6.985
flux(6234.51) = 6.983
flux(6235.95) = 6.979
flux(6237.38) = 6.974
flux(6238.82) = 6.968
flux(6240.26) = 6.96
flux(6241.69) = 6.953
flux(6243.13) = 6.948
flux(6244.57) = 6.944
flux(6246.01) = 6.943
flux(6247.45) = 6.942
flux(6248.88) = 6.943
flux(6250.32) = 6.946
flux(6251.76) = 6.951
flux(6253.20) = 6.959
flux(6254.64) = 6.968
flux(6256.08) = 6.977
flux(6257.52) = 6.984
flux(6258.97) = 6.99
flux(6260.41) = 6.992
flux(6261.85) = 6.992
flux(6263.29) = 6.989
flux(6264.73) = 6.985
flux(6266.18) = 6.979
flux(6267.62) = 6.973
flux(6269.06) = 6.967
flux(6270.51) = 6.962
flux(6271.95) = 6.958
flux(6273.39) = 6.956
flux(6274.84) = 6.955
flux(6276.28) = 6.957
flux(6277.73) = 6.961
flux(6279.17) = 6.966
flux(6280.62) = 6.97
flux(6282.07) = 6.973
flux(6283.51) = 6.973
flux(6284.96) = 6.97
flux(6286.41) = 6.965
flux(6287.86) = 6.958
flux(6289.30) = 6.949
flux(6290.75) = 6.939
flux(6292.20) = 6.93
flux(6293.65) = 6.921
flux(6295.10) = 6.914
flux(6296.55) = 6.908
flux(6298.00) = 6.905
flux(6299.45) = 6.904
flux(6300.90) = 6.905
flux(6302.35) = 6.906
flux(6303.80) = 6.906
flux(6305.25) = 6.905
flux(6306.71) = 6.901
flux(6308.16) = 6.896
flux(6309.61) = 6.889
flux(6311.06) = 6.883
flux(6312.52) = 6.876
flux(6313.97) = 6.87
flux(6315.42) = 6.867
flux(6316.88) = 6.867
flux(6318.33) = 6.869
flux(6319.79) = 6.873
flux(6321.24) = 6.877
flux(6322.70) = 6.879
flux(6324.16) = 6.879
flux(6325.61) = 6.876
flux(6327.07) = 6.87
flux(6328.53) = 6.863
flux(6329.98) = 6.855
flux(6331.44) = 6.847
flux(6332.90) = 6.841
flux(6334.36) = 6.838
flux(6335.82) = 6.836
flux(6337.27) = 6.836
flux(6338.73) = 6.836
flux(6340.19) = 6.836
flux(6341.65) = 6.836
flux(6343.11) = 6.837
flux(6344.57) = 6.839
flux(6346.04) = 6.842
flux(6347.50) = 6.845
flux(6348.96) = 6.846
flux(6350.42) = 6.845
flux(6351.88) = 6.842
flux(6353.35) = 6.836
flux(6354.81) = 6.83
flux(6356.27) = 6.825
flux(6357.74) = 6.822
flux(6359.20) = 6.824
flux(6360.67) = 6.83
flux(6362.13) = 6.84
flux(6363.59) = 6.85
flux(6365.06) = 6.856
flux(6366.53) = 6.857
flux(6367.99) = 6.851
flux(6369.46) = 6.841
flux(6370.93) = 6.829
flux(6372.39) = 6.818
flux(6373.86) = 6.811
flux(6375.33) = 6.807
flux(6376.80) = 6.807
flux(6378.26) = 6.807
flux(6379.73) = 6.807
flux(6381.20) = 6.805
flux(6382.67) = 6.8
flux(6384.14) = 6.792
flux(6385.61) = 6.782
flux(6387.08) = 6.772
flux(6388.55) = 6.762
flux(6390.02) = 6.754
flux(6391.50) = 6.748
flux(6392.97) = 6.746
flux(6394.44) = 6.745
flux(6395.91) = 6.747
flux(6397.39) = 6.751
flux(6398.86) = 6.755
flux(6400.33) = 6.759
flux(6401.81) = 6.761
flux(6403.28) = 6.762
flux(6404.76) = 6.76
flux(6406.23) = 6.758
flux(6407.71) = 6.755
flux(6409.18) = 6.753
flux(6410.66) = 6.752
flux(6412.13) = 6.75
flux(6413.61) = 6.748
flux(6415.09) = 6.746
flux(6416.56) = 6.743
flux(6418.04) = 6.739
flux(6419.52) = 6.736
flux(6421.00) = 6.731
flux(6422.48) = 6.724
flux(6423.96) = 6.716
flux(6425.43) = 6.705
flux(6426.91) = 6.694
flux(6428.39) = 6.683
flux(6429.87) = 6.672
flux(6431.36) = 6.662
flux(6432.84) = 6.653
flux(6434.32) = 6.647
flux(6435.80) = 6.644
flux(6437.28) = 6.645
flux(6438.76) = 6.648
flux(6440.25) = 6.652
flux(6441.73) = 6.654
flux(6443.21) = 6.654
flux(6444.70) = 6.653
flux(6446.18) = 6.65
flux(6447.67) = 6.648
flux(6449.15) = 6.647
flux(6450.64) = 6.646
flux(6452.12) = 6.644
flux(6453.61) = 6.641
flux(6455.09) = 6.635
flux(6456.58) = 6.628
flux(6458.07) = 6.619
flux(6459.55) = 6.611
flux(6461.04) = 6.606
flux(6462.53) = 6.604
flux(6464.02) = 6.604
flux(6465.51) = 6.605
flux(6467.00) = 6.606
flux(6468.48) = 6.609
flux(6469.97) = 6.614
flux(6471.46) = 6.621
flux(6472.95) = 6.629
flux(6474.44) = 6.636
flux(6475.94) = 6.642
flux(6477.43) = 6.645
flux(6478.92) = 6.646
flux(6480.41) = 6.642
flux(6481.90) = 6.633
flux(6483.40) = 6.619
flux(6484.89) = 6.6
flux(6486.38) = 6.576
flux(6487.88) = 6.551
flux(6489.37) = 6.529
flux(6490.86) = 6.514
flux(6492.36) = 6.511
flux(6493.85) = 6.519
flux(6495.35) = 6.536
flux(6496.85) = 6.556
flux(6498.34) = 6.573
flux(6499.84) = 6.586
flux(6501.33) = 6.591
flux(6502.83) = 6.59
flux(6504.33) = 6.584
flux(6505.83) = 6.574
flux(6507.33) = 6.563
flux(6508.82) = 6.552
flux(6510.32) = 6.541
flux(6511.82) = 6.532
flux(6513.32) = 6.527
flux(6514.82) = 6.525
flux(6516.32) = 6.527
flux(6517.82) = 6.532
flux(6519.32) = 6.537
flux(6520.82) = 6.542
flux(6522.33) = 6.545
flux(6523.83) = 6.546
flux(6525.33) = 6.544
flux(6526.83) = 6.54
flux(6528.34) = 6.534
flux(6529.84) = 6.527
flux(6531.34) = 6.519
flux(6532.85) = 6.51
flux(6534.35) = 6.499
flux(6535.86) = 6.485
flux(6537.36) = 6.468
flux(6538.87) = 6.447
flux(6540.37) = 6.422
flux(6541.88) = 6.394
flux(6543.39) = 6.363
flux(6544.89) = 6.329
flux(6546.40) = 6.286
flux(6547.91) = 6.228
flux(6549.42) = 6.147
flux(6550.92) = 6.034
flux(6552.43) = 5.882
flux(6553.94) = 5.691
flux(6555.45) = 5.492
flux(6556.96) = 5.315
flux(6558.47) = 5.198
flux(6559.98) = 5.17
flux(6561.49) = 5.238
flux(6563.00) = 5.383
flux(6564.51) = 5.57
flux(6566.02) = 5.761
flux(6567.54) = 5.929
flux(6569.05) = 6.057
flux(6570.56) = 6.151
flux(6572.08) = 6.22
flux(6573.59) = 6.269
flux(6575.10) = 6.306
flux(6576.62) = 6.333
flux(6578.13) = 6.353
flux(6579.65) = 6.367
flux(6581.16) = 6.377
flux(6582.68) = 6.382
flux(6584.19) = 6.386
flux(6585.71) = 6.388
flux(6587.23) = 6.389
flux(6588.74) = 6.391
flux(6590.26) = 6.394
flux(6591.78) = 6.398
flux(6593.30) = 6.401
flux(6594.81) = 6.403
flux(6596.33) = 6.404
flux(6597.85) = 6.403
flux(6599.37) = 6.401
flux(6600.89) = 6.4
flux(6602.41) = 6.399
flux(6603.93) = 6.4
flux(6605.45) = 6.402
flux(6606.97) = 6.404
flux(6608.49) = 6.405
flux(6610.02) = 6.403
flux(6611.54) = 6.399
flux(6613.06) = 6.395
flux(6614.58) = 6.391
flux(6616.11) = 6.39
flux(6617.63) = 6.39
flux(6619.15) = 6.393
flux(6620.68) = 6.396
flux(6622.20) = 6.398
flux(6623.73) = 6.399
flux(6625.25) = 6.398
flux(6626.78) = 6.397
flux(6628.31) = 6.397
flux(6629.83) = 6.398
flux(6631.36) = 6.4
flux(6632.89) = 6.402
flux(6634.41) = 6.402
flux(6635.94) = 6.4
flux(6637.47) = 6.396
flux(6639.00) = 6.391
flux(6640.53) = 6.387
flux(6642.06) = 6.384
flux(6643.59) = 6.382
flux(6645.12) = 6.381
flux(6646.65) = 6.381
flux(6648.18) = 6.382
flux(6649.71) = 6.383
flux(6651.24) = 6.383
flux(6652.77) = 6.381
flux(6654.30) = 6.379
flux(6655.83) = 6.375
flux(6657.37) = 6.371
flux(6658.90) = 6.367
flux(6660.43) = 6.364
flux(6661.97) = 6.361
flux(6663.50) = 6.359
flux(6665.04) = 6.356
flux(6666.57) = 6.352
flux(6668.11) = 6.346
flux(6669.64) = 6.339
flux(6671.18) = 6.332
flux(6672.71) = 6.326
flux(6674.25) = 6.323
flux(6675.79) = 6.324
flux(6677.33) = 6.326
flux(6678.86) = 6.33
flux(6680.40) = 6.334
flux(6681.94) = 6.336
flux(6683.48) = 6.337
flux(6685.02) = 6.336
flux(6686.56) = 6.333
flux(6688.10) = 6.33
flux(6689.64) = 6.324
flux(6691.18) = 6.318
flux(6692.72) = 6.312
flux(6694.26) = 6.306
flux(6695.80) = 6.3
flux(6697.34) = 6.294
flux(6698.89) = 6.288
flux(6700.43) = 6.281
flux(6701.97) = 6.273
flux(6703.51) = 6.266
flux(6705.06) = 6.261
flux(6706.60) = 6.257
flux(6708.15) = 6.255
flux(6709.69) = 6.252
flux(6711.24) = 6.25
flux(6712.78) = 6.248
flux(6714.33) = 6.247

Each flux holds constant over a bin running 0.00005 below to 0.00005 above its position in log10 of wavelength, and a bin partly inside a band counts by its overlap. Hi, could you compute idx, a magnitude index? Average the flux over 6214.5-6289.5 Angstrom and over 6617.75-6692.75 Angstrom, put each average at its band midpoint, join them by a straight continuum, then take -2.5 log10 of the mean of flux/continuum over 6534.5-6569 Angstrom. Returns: 0.103 mag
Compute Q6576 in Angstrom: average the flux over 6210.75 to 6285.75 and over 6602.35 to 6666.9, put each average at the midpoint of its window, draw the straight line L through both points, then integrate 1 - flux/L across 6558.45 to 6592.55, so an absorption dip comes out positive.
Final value 2.1 Angstrom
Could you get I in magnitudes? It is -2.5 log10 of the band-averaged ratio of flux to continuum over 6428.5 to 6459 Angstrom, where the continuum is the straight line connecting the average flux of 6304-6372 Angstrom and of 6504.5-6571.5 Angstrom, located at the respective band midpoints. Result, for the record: -0.022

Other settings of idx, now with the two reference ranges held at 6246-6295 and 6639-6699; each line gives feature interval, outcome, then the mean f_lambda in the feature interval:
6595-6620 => 0.01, 6.4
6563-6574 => 0.10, 5.94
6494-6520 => 0.01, 6.55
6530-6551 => 0.03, 6.38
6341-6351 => 0.00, 6.84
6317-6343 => 0.00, 6.86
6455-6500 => 0.01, 6.6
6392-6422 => 0.00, 6.75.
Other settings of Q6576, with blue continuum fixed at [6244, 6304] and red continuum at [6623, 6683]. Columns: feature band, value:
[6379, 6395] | 0.0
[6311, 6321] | 0.0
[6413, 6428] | 0.0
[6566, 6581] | 0.7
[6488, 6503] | 0.1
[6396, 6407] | 0.0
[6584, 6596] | 0.1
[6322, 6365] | 0.0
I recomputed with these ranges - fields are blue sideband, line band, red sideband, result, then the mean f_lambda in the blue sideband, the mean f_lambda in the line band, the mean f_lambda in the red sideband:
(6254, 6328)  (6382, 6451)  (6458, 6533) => 0.00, 6.93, 6.72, 6.57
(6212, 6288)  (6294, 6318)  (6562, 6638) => 0.00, 6.98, 6.9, 6.31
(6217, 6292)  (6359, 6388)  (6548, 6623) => -0.02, 6.98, 6.82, 6.16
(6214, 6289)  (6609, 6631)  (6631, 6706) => 0.00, 6.98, 6.39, 6.35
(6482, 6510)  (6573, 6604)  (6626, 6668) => 0.01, 6.56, 6.38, 6.38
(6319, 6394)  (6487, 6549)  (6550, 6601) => -0.04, 6.83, 6.5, 6.06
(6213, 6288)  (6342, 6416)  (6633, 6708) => 0.00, 6.98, 6.8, 6.34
